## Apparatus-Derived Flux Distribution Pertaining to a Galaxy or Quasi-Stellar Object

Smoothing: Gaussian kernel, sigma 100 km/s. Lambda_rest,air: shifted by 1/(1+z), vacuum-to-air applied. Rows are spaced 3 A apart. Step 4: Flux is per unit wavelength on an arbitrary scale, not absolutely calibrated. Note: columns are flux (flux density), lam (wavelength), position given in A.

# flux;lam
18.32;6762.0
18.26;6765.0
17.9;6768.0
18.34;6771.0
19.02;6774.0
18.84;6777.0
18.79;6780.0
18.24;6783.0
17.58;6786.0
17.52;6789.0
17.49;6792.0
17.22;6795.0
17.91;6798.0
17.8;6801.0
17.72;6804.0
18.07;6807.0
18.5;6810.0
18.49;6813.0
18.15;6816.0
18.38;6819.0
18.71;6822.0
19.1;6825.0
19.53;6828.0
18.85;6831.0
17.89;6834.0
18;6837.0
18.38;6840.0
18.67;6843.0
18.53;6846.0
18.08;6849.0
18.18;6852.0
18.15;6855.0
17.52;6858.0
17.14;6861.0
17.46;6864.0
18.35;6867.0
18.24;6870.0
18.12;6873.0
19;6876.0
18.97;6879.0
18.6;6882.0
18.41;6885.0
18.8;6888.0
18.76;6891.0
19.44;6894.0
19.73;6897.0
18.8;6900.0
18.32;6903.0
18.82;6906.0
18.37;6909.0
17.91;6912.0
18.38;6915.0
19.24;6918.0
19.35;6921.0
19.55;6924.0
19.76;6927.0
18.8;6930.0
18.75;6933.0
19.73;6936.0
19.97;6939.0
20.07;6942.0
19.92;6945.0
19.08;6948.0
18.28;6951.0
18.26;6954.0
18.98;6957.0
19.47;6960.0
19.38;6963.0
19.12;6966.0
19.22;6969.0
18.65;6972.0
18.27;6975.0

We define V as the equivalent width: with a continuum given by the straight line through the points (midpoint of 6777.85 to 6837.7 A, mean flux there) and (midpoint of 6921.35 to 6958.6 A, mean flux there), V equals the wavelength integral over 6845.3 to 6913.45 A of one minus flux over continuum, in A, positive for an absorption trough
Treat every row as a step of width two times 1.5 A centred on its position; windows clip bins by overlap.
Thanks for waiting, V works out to 1.3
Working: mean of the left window 18.2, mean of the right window 19.3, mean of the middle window 18.4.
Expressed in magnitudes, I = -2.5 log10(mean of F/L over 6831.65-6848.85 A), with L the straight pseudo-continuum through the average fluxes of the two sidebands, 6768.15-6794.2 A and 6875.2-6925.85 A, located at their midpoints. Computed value 0.01 mag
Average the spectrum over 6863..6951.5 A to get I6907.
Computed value 18.9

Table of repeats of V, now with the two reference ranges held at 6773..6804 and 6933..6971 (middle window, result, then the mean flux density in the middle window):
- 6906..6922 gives 0.3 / 18.6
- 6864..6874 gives 0.3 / 18.1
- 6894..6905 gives -0.1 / 19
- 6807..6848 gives -0.5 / 18.5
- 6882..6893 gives 0.0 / 18.7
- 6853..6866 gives 0.7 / 17.6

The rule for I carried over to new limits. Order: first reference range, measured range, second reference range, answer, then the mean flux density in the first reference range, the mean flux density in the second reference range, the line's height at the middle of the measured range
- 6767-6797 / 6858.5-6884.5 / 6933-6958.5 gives 0.03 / 18.1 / 19.3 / 18.7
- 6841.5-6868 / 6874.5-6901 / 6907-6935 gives -0.03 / 18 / 18.9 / 18.5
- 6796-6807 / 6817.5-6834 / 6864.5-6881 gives -0.05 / 17.8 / 18.5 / 18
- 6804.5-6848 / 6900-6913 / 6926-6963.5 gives 0.03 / 18.5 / 19.3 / 19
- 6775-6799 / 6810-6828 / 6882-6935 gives -0.03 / 18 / 18.9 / 18.2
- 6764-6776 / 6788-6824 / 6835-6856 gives 0.02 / 18.4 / 18.3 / 18.3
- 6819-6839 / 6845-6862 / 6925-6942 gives 0.05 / 18.6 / 19.5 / 18.8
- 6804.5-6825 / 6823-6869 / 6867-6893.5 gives 0.01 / 18.4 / 18.6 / 18.5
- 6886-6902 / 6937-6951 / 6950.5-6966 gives -0.04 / 19.1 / 18.9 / 19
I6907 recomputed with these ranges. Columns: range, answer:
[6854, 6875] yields 17.9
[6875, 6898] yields 18.9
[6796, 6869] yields 18.2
